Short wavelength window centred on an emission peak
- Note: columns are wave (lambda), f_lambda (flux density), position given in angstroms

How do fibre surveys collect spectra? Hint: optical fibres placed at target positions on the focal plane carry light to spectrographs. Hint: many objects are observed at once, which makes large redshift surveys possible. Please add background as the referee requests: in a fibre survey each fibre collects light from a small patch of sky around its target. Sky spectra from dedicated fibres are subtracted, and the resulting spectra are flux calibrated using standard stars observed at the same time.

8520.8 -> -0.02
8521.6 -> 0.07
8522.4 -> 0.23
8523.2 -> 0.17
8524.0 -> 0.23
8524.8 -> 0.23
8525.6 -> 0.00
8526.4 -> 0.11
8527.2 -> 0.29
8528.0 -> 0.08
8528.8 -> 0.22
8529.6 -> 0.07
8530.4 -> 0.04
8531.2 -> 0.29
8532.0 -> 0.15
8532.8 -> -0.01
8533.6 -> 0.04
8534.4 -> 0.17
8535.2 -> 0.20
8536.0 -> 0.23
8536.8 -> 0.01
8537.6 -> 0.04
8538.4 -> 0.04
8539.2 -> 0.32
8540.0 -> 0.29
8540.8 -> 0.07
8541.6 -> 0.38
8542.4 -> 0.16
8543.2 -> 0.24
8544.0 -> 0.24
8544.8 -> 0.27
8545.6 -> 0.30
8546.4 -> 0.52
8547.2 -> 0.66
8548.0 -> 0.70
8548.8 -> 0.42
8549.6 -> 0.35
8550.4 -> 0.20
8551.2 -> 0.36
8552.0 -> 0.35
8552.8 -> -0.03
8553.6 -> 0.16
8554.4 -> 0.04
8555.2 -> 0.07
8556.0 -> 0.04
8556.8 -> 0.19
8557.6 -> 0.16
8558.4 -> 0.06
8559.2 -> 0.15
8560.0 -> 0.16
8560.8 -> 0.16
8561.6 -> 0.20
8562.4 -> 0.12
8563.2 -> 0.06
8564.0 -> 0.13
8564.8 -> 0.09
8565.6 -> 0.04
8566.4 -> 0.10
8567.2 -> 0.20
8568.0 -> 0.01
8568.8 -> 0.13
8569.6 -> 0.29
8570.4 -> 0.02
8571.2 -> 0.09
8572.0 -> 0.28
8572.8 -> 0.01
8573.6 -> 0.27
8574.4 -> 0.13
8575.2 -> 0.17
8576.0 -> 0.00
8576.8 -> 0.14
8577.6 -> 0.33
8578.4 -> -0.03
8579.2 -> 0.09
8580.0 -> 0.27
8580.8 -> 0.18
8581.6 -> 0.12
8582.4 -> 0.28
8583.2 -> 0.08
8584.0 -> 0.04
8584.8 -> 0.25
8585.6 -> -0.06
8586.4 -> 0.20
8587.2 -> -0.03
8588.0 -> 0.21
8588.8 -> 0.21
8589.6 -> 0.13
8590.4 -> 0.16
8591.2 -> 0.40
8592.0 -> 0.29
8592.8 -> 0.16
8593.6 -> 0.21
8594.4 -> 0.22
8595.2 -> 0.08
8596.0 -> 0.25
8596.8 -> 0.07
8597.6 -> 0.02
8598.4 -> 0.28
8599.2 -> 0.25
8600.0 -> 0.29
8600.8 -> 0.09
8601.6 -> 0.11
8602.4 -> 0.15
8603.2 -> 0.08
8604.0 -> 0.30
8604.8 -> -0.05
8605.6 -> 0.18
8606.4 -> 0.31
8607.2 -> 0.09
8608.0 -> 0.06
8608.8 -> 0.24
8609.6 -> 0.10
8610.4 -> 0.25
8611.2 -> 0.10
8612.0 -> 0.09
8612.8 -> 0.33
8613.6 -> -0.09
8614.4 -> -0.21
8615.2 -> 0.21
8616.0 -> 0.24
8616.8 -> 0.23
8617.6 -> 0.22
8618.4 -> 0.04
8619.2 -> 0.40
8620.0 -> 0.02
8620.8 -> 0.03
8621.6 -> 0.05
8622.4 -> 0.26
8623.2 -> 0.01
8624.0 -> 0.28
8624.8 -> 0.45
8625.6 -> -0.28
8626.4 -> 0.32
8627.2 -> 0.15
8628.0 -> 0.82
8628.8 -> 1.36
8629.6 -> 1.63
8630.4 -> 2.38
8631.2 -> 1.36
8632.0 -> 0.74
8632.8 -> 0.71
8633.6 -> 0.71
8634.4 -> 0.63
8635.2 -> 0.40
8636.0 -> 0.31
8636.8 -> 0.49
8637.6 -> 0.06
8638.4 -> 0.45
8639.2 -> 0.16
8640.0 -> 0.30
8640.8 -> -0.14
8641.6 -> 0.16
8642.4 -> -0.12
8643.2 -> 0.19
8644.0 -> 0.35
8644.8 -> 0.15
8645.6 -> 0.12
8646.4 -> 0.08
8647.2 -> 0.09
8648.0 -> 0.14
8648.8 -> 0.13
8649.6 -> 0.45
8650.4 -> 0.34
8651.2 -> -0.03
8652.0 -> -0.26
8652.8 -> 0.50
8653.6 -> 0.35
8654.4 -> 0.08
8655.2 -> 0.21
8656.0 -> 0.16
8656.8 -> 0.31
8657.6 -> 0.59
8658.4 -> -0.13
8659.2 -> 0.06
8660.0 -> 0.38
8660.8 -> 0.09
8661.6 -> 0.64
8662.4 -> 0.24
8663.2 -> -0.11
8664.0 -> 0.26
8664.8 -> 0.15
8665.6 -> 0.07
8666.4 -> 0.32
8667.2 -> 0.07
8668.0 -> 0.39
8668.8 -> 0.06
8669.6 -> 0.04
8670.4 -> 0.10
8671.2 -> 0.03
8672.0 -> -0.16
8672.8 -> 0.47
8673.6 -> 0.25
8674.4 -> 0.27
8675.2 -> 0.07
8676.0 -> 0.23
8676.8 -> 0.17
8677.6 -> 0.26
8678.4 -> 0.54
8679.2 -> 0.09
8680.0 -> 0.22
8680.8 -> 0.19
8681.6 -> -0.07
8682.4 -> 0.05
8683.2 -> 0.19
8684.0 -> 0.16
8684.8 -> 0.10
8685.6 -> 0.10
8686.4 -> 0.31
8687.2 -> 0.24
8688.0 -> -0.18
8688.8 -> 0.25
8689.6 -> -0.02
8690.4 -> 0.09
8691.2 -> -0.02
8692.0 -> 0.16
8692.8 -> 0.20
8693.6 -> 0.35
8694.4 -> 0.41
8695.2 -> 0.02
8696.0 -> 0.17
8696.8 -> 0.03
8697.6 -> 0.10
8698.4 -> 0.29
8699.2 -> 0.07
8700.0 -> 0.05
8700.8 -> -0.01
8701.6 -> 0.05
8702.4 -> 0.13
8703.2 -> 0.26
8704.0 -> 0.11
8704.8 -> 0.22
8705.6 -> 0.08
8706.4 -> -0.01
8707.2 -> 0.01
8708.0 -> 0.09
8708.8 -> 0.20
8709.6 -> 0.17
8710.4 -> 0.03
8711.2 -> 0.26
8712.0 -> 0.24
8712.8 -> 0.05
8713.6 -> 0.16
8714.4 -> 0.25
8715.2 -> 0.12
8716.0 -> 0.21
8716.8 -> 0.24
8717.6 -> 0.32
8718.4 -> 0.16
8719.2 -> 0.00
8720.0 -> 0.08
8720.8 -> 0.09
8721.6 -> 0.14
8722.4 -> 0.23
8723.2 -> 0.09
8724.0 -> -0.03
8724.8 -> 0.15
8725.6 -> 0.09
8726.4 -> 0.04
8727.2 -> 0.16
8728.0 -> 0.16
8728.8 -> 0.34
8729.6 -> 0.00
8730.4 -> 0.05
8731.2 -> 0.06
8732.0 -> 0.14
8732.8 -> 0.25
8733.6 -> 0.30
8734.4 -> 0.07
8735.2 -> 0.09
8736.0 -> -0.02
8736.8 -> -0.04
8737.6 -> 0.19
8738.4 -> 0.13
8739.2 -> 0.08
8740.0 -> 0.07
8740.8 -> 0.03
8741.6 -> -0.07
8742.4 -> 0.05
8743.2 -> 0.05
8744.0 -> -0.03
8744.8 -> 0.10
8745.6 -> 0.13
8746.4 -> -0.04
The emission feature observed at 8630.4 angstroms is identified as [O III]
